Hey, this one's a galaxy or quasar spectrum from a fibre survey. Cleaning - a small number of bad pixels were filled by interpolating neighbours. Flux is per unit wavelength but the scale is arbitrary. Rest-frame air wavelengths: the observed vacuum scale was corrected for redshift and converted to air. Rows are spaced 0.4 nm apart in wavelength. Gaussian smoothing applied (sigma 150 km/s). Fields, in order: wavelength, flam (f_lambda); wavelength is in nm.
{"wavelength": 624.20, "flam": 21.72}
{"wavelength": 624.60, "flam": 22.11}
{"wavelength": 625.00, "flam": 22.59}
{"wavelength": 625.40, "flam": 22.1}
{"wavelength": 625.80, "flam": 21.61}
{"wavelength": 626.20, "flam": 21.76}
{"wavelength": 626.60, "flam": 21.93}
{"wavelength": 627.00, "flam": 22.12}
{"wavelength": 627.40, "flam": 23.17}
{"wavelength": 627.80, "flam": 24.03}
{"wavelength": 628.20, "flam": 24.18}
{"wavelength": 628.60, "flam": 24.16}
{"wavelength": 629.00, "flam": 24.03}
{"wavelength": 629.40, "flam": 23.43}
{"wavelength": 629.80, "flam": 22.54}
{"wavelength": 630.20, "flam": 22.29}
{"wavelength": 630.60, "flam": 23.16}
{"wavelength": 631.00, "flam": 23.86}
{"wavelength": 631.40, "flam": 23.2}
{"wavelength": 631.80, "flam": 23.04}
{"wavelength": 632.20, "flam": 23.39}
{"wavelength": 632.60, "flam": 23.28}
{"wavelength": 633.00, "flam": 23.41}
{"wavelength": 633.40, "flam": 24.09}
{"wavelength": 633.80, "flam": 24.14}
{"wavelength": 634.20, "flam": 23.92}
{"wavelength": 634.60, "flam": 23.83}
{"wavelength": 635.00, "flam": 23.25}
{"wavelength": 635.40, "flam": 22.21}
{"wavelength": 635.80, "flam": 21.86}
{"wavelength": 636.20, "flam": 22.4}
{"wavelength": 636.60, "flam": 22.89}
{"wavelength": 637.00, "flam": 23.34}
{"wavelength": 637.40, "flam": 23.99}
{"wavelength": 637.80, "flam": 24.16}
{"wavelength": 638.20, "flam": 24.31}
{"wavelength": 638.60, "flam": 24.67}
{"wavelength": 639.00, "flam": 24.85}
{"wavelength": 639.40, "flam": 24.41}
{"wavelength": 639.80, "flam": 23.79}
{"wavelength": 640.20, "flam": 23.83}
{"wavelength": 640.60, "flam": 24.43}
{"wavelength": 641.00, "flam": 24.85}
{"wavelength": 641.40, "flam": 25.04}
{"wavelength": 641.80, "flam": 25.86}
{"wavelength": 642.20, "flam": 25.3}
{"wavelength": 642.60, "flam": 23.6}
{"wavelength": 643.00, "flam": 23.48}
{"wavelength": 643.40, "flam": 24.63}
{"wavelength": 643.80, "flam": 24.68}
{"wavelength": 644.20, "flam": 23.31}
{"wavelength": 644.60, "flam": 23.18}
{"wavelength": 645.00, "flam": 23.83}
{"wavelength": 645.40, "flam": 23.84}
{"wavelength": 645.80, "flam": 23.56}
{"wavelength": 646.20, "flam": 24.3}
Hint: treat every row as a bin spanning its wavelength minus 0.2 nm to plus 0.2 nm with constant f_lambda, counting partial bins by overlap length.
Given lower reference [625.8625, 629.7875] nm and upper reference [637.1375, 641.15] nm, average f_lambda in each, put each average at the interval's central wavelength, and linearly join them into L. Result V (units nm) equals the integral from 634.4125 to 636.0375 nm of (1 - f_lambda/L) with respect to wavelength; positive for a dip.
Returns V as 0.08 nm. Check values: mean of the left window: 23.1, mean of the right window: 24.3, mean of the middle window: 22.8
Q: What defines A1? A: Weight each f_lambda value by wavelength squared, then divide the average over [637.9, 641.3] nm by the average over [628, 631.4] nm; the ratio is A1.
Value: 1.07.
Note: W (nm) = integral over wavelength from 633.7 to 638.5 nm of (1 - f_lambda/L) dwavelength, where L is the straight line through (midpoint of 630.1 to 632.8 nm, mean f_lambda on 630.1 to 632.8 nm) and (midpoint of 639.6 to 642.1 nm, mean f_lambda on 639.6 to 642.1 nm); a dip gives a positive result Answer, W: 0.11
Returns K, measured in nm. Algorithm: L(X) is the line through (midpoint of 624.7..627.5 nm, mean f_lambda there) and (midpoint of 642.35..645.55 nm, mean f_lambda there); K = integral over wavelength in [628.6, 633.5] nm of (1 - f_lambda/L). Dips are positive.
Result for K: -0.155 nm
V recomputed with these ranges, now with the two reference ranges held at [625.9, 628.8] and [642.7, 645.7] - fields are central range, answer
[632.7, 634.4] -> -0.04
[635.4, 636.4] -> 0.05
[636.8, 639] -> -0.06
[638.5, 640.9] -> -0.07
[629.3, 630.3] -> 0.02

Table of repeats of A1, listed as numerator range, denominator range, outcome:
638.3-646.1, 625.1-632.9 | 1.10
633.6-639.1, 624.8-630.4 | 1.06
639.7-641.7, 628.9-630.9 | 1.10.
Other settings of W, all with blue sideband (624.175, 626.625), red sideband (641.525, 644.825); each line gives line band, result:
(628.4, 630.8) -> -0.08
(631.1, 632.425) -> -0.03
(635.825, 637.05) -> 0.04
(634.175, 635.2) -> -0.02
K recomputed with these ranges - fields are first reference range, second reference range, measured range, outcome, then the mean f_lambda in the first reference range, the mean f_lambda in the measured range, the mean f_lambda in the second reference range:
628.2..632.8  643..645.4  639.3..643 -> -0.12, 23.3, 24.5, 23.9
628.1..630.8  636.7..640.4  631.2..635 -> 0.02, 23.4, 23.6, 24.1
